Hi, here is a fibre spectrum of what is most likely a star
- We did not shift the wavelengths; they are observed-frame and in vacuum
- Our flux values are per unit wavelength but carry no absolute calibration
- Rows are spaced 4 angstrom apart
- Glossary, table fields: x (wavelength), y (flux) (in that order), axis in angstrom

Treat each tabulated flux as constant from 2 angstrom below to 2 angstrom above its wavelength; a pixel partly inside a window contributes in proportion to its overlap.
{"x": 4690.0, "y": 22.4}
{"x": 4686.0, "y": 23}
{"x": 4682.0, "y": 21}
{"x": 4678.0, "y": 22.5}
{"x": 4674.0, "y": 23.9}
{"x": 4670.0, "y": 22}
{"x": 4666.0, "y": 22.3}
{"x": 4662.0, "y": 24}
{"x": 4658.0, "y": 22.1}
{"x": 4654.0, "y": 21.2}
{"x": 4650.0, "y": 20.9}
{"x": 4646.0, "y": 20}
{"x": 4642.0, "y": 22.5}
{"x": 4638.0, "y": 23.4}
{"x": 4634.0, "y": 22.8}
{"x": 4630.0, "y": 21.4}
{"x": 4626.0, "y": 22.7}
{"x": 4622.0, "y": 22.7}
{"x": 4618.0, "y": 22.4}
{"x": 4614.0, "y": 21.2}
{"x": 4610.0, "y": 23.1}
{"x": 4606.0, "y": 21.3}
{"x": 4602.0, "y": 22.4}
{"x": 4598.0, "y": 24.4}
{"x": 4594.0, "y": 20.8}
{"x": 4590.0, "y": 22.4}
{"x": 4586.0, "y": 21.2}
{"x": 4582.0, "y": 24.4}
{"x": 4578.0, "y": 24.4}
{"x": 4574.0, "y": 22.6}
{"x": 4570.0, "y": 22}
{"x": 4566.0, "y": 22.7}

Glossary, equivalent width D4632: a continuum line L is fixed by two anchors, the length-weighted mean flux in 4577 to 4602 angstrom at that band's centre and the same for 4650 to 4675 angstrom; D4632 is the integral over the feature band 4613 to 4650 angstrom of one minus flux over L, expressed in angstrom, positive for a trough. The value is 0.82 angstrom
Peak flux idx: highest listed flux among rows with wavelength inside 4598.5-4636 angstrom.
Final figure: 23.1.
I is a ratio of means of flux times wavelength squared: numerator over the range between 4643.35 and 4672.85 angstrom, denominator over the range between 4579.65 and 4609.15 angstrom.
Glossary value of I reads 1.00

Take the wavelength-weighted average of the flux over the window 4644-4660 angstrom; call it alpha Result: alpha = 21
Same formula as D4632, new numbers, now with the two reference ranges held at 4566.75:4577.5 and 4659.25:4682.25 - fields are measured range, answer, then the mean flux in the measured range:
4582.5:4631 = 0.9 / 22.3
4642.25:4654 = 0.9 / 20.9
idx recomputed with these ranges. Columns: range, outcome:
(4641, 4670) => 24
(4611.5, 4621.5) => 22.4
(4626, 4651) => 23.4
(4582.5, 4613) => 24.4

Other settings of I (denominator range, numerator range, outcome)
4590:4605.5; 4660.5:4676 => 1.06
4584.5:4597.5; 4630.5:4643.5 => 1.06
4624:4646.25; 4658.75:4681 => 1.04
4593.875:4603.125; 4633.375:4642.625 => 1.02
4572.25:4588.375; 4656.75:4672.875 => 1.02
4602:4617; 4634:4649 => 1.02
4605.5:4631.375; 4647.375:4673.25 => 1.02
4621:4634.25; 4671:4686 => 1.03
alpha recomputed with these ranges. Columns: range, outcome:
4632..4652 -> 21.9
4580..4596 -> 22.2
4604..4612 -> 22.2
